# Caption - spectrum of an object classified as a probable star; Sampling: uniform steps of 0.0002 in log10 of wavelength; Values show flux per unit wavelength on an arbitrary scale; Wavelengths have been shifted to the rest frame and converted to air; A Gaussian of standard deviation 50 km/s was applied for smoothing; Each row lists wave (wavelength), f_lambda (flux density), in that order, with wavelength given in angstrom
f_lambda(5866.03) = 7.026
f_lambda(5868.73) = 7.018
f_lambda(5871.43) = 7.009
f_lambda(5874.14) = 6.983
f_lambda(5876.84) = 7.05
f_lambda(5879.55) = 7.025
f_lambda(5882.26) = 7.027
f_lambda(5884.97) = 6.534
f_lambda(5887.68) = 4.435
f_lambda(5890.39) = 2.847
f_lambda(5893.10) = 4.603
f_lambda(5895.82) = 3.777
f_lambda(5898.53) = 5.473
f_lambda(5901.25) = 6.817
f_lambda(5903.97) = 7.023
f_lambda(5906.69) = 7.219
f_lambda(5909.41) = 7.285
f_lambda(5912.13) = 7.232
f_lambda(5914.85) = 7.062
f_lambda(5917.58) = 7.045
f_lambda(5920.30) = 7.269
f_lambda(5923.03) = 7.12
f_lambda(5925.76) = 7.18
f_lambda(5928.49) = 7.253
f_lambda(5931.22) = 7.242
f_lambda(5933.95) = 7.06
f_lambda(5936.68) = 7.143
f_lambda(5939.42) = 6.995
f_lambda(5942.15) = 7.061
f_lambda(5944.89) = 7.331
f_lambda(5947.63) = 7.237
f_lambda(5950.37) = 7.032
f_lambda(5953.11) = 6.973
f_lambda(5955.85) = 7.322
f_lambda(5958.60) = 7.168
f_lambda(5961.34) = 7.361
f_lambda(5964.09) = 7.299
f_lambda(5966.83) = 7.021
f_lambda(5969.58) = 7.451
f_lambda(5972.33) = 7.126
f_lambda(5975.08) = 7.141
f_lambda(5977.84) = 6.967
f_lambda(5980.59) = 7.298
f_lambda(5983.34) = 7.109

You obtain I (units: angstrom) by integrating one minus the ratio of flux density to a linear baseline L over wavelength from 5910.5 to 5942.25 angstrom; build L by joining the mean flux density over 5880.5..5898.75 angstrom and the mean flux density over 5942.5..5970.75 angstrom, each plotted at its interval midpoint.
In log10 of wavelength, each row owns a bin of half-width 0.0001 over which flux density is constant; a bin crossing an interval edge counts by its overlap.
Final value -4.9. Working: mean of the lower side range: 4.97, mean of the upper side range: 7.21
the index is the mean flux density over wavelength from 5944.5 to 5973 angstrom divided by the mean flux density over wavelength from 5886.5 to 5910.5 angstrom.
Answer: 1.31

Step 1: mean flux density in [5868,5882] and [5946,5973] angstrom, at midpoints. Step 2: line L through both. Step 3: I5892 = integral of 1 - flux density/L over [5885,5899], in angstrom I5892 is 5.3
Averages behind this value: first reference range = 7.02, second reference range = 7.2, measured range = 4.37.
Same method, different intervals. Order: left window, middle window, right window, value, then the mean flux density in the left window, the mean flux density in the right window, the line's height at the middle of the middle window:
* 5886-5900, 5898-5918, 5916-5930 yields -4.3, 4.3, 7.17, 5.74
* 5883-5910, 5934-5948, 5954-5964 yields -0.7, 5.59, 7.27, 6.78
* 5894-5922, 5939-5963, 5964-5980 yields -0.7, 6.59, 7.16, 6.98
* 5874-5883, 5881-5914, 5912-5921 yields 5.6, 7.03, 7.14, 7.08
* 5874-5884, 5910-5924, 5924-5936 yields 0.0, 7.01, 7.18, 7.14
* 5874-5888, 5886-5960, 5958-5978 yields 3.4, 6.62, 7.21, 6.9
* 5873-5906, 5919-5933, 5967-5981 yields -1.8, 5.82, 7.17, 6.4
